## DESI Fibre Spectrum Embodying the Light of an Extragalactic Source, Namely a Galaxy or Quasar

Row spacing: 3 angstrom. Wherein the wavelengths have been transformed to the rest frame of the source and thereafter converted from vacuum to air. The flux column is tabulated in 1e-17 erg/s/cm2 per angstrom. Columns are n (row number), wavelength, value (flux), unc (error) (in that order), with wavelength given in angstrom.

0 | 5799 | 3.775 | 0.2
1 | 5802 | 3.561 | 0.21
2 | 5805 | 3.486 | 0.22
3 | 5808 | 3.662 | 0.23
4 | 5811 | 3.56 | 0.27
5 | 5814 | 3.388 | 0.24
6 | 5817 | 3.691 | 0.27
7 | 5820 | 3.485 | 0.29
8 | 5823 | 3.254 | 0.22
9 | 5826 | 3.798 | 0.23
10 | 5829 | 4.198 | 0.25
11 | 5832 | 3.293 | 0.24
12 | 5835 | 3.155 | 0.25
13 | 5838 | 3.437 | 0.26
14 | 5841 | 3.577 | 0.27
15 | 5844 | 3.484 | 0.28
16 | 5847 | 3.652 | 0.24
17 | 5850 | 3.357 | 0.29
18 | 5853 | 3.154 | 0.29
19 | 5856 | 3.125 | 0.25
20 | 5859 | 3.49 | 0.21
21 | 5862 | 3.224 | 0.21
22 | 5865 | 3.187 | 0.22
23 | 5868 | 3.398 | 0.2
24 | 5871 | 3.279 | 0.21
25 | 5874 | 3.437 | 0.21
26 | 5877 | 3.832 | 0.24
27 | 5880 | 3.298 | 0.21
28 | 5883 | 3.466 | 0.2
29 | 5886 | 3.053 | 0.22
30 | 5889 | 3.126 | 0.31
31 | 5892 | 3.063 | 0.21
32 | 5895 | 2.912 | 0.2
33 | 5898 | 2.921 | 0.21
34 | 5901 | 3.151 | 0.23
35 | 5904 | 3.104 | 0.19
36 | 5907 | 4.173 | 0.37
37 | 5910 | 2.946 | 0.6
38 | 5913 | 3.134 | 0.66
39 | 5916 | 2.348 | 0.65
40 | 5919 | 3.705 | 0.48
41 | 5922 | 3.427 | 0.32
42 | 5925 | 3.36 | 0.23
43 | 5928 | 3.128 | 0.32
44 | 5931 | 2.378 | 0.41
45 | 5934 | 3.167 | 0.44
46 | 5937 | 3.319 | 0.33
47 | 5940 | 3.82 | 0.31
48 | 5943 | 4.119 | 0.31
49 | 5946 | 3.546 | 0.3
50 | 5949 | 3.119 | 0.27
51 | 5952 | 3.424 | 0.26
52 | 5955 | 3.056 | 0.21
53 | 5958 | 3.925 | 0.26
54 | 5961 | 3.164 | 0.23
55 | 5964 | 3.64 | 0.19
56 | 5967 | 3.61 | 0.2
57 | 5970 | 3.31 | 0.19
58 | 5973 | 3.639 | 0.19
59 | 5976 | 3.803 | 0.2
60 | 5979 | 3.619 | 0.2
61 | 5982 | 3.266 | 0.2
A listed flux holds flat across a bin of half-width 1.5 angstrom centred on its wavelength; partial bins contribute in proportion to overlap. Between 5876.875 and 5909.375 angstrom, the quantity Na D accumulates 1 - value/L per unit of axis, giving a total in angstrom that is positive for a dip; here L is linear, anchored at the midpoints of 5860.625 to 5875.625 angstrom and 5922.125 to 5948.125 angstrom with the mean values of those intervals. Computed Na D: 0.7 angstrom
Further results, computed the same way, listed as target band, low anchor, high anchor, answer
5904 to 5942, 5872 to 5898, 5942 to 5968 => 1.54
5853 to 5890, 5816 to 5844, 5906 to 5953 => 1.29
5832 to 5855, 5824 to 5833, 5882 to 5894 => 1.39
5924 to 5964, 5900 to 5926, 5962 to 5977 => 0.91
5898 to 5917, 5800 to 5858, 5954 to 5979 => 2.00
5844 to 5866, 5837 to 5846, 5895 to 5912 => 0.78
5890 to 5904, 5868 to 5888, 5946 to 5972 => 1.52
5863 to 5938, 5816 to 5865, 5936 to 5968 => 5.96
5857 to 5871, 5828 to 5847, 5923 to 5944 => 0.59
